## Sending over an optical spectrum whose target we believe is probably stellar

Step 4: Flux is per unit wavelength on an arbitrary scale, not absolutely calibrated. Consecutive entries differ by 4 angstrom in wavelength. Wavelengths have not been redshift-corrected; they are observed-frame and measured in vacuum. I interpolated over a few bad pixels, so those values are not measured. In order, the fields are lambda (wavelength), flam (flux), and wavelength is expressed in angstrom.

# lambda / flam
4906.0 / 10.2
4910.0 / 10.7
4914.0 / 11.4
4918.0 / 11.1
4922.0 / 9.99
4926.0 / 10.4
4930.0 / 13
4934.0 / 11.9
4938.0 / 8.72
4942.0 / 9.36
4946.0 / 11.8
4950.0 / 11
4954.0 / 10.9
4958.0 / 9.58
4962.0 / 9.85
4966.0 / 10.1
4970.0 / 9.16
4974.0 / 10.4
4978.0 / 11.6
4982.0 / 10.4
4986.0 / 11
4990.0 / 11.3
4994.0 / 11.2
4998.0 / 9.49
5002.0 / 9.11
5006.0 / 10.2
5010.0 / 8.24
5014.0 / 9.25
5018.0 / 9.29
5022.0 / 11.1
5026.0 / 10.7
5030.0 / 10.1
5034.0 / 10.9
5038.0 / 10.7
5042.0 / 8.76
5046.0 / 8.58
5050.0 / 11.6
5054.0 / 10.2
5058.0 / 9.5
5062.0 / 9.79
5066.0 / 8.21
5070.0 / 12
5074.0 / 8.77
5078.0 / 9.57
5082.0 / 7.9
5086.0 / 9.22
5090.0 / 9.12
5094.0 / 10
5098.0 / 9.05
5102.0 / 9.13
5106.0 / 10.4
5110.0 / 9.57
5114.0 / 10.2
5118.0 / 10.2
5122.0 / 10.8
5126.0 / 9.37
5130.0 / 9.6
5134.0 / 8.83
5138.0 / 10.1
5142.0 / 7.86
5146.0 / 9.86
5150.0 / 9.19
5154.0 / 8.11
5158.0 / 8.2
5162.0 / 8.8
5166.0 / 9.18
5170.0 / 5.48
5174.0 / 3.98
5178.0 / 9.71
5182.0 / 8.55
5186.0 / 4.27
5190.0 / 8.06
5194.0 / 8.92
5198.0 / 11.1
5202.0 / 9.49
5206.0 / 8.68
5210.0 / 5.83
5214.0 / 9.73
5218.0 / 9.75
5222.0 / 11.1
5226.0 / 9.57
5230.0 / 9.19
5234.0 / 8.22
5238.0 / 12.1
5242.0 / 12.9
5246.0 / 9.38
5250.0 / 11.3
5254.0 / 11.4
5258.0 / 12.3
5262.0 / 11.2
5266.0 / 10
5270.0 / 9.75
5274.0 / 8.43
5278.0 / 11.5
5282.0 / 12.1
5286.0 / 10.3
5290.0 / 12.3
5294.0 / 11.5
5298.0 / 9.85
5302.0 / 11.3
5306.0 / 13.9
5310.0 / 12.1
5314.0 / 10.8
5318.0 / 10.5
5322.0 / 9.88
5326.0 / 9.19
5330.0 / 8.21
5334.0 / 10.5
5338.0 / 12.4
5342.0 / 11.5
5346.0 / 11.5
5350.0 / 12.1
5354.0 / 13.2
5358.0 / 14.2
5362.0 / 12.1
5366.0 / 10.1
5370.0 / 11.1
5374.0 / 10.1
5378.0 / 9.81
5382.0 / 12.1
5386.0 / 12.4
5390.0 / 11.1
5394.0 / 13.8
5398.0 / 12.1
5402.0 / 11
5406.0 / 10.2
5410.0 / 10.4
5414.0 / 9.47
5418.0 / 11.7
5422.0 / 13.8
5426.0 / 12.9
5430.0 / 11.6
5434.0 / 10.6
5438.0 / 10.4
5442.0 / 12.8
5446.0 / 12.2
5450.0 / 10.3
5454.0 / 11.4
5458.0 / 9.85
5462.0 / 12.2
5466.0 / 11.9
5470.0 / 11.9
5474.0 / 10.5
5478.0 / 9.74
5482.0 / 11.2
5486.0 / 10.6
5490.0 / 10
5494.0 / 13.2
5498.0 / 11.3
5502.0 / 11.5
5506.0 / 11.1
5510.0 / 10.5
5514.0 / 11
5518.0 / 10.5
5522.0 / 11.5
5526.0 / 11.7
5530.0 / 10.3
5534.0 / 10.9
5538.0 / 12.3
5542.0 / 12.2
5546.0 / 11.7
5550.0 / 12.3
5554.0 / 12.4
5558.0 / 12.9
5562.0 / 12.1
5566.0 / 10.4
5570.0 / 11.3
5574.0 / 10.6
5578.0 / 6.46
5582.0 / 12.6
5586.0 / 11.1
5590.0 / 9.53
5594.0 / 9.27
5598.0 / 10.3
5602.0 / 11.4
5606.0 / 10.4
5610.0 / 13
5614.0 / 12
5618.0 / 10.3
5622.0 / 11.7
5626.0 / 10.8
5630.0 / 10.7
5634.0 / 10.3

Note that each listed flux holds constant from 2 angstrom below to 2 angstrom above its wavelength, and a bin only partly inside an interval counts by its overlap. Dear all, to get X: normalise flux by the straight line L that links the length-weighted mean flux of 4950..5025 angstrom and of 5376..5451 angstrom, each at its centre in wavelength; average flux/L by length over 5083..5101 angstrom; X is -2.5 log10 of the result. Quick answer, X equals 0.14 mag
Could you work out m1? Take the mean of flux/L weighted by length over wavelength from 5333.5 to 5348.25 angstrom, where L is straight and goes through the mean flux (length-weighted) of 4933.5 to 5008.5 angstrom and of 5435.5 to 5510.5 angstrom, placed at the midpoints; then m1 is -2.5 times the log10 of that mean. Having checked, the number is -0.06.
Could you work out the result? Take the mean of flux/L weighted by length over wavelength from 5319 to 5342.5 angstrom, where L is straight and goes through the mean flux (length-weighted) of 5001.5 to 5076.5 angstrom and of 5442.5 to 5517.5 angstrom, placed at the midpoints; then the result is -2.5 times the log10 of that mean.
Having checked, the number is 0.05 mag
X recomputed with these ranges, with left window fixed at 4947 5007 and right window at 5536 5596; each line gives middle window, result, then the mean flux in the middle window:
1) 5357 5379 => -0.03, 11.2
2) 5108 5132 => 0.06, 9.96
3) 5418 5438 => -0.10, 12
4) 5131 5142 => 0.15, 9.19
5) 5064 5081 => 0.10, 9.54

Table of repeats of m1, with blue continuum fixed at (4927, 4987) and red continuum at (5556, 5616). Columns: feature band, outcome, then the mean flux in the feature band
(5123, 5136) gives 0.14 mag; 9.38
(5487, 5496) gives -0.06 mag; 11.5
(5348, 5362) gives -0.21 mag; 13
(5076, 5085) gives 0.21 mag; 8.79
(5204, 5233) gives 0.18 mag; 9.09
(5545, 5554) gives -0.12 mag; 12.1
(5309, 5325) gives 0.01 mag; 10.6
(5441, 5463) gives -0.05 mag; 11.4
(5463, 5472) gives -0.11 mag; 11.9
